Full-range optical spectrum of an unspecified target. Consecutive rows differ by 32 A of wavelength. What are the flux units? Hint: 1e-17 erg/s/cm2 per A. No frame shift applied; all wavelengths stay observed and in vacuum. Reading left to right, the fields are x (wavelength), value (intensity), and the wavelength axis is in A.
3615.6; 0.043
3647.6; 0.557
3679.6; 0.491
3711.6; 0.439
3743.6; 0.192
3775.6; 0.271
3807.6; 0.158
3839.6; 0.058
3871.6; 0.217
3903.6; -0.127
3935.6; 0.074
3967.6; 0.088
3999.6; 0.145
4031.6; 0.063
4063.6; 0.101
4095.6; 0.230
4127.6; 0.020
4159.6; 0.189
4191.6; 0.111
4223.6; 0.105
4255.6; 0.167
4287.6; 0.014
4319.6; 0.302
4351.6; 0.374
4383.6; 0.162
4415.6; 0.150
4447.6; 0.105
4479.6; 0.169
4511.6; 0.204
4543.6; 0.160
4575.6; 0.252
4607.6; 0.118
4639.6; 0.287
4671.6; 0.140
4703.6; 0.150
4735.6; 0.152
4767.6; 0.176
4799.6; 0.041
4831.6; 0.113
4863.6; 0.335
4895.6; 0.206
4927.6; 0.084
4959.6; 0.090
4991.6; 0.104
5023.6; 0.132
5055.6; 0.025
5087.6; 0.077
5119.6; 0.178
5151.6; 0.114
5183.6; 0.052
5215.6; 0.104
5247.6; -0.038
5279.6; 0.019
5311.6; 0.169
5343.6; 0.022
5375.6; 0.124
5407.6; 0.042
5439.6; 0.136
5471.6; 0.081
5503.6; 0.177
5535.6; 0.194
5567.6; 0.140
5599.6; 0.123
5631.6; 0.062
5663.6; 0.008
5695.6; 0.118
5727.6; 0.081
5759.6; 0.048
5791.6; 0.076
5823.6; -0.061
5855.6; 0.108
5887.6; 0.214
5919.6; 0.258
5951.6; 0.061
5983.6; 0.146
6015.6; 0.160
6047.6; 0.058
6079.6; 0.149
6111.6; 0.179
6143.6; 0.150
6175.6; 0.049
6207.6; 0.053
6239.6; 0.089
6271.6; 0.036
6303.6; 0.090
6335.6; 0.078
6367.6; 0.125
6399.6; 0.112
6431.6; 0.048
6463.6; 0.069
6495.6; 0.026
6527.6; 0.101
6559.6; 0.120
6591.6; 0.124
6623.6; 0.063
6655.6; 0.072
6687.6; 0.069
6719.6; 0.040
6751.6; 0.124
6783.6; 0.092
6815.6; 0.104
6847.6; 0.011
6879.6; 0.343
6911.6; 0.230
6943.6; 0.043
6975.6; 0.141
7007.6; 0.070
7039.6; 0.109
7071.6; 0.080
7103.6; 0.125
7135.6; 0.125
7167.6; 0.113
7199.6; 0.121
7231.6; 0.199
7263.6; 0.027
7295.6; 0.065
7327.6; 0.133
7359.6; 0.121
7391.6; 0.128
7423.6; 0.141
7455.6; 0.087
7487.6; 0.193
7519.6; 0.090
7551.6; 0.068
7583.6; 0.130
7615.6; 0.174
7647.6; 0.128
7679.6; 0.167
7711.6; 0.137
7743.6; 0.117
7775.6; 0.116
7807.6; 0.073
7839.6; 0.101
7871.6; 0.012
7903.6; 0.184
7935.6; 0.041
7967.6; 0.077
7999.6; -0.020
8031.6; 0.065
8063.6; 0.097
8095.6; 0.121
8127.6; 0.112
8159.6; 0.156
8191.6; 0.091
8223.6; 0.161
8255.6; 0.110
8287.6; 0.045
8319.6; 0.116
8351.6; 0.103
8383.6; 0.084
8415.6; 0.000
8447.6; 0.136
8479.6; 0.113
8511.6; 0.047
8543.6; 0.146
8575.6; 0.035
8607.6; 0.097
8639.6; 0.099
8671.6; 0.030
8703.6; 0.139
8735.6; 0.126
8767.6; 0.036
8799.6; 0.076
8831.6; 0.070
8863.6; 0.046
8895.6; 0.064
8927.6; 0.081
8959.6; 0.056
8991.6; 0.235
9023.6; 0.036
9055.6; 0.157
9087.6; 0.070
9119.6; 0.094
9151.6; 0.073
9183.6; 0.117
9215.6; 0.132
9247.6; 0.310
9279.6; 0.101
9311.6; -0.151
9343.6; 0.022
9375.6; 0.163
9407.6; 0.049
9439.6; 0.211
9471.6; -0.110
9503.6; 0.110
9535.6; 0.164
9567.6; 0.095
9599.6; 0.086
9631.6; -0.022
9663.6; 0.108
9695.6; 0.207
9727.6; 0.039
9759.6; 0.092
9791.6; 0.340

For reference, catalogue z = 0.848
